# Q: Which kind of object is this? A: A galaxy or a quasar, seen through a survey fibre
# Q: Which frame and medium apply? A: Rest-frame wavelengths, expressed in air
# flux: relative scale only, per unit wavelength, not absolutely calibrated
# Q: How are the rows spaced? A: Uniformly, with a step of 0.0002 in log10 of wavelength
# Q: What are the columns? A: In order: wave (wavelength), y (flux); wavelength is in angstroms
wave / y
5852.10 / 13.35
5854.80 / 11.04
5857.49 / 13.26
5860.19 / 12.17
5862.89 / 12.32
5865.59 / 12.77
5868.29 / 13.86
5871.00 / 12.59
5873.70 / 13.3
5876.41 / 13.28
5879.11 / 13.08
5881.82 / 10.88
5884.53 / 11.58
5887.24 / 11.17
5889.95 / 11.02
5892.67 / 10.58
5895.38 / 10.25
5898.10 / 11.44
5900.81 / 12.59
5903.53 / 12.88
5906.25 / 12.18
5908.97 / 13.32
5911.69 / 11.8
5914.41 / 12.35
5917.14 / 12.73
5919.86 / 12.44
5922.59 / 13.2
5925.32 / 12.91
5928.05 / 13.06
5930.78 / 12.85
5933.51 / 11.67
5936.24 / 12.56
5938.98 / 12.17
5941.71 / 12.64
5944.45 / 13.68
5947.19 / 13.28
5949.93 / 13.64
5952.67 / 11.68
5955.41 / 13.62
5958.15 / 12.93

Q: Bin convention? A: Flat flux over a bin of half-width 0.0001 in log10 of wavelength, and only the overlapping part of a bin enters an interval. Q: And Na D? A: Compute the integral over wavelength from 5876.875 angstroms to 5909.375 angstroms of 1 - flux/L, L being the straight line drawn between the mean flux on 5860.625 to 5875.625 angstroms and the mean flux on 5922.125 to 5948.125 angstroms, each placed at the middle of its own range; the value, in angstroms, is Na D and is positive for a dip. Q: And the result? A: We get 2.8 angstroms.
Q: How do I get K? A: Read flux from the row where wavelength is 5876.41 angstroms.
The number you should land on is 13.28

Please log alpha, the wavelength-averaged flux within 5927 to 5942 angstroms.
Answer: 12.5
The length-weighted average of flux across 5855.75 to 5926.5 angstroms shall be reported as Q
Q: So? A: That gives 12.3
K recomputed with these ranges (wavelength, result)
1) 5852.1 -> 13.35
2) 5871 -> 12.59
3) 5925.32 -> 12.91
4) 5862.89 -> 12.32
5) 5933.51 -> 11.67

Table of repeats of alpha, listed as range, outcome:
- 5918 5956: 12.8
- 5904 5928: 12.6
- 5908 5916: 12.5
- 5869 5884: 12.6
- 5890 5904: 11.4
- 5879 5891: 11.4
